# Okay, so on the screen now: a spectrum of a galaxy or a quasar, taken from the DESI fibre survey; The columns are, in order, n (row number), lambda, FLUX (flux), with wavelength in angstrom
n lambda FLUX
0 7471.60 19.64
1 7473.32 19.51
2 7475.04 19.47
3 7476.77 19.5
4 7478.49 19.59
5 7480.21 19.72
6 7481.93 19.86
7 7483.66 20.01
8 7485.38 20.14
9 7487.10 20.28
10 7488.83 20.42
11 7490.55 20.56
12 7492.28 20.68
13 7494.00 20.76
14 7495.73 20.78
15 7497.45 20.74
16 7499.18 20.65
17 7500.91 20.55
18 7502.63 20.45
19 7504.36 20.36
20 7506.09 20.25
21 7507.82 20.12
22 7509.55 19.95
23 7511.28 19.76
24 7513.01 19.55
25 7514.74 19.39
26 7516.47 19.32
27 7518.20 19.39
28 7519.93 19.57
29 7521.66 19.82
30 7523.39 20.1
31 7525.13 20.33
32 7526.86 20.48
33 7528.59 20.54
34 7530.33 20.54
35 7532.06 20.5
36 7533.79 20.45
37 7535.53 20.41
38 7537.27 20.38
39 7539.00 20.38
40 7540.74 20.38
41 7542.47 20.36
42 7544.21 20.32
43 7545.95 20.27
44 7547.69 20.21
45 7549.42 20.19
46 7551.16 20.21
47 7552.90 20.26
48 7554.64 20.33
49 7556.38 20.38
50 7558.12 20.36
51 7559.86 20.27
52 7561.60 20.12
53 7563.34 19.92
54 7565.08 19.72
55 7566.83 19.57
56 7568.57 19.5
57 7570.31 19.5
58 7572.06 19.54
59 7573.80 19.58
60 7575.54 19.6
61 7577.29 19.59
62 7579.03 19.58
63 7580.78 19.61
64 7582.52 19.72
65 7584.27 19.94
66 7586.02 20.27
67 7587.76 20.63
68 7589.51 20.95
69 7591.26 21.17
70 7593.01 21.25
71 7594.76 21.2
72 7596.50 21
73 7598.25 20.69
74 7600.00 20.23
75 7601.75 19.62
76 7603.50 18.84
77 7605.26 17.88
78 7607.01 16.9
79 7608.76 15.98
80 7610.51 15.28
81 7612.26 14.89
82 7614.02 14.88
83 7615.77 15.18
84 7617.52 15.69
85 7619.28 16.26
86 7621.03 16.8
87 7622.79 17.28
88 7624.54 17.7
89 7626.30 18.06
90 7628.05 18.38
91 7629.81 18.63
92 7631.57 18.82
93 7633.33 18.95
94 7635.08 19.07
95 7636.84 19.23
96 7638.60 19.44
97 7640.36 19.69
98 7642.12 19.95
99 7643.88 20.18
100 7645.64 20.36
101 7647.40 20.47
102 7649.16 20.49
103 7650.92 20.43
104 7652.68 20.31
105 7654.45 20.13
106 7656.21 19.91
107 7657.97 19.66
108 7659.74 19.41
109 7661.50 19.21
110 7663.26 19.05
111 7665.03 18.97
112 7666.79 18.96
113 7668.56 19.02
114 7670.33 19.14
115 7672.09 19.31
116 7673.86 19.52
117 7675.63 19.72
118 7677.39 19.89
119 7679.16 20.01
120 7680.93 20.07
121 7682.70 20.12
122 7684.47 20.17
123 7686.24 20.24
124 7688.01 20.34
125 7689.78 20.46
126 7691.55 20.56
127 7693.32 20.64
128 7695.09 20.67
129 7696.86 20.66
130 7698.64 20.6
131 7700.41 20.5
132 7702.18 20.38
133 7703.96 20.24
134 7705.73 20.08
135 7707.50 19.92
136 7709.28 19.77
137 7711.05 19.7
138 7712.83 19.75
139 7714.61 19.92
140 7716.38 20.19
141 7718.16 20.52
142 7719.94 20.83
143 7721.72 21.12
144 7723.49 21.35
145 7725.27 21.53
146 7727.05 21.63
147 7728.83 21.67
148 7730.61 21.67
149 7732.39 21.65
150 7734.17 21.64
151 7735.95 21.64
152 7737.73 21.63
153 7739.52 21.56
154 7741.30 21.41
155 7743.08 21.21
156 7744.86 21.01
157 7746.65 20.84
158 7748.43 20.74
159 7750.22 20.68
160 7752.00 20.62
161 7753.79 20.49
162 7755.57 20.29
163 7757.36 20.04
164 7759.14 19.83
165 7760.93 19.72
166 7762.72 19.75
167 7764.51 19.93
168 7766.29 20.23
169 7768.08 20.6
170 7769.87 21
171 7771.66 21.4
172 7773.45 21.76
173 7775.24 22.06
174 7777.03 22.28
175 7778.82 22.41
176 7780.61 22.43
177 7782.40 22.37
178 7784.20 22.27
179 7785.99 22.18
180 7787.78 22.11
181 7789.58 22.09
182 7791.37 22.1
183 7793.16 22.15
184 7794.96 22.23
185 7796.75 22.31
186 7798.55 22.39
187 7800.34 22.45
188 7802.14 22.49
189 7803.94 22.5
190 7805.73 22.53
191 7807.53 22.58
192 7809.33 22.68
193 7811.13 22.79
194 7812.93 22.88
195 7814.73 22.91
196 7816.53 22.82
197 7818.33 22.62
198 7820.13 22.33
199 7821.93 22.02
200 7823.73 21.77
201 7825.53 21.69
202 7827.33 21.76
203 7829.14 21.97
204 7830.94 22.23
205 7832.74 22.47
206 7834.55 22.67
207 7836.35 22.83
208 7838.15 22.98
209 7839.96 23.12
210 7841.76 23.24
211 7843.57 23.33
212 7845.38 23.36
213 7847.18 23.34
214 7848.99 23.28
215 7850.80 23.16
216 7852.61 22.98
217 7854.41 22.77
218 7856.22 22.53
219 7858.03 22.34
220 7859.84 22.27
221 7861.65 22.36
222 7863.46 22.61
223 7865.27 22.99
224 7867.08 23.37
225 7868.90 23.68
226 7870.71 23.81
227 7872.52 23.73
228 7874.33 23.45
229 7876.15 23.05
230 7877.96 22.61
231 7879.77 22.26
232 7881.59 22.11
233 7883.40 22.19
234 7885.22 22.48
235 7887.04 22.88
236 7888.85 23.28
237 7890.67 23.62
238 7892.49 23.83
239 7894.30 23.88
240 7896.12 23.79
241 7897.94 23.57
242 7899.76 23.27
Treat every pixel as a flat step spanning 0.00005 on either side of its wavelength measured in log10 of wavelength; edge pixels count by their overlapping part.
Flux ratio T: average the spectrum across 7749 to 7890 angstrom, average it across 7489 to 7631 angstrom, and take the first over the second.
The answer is 1.14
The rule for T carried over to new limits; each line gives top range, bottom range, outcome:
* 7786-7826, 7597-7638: 1.27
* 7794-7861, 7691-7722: 1.11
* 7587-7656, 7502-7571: 0.94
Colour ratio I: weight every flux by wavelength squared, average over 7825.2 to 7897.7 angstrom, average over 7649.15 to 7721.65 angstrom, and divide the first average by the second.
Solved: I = 1.20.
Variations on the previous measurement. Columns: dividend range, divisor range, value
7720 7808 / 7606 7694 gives 1.17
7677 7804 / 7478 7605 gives 1.10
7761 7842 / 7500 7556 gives 1.18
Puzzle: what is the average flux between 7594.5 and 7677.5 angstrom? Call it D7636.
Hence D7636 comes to 18.7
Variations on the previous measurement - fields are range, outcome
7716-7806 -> 21.4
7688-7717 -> 20.3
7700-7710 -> 20.1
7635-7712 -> 19.9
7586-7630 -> 18.2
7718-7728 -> 21.2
